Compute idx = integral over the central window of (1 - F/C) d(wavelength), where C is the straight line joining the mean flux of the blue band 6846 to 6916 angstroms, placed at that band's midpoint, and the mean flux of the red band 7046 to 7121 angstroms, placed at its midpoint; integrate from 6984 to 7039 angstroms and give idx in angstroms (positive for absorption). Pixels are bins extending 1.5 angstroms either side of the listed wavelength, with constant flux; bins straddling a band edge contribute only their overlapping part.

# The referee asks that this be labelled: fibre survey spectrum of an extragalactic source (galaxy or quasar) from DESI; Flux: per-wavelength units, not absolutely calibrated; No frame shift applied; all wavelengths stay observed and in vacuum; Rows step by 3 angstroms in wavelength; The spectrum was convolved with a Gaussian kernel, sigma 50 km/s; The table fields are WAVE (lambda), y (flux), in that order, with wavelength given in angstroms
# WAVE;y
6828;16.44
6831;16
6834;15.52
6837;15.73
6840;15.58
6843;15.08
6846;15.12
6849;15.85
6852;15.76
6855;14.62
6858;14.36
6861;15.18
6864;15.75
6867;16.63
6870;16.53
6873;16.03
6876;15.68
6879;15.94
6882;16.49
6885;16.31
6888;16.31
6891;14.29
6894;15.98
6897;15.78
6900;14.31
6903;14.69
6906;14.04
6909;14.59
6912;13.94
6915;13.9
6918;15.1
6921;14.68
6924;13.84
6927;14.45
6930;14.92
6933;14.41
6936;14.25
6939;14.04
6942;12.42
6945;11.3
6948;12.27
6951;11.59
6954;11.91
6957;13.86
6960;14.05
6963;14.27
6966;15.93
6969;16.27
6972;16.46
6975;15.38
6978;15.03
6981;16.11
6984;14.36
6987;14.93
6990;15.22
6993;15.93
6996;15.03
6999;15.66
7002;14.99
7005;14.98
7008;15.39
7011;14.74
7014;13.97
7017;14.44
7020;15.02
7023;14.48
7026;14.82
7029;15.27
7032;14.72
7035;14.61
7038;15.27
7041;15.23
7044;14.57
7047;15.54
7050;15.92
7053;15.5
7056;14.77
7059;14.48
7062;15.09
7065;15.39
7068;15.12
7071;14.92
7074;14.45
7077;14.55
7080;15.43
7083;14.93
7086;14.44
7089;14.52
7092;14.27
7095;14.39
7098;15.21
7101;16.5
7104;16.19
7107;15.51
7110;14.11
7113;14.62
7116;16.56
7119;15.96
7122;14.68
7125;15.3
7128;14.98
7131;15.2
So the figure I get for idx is 0.9 angstroms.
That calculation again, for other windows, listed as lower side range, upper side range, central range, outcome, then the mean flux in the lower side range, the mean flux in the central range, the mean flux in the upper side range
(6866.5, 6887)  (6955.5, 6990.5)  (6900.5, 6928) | 2.5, 16.2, 14.4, 15.2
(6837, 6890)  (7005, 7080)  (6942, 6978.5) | 3.2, 15.7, 13.9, 14.9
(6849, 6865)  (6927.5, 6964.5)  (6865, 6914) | -3.2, 15.2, 15.5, 13.3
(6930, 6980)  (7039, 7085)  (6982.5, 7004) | -1.1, 14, 15.2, 15.1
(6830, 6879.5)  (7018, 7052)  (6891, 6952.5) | 5.4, 15.6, 14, 15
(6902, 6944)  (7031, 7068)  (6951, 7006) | -1.3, 14.2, 14.9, 15.1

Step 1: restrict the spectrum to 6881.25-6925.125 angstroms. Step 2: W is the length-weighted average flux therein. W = 14.9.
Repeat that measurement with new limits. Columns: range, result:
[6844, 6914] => 15.4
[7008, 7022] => 14.6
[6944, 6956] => 11.9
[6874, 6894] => 15.9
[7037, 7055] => 15.3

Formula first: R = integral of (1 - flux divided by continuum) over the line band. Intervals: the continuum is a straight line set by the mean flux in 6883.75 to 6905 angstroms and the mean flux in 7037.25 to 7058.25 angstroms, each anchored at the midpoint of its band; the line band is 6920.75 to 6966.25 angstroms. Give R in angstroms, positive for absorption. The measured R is 5.2 angstroms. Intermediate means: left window 15.3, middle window 13.5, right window 15.2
